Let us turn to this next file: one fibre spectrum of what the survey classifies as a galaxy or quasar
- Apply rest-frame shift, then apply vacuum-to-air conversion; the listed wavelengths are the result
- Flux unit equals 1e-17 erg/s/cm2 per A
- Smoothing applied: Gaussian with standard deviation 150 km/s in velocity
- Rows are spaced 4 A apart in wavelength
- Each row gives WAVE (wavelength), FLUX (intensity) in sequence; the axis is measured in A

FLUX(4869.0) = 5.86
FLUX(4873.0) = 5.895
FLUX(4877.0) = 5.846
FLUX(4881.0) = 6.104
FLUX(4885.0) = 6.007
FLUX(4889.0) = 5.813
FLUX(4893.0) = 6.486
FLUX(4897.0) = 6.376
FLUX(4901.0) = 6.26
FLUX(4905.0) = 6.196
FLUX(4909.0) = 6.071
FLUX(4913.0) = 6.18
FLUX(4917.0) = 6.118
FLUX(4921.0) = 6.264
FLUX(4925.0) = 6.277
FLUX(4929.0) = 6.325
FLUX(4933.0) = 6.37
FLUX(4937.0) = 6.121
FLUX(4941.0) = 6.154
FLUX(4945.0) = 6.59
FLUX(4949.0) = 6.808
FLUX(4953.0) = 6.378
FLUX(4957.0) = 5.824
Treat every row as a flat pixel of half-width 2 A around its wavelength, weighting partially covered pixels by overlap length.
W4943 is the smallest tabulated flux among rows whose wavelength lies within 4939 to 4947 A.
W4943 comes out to 6.154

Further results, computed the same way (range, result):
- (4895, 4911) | 6.071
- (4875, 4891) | 5.813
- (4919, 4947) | 6.121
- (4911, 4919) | 6.118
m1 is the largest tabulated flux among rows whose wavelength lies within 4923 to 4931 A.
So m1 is 6.325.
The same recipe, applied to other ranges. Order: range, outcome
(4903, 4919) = 6.196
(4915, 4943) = 6.37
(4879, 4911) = 6.486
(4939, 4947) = 6.59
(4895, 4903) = 6.376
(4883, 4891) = 6.007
